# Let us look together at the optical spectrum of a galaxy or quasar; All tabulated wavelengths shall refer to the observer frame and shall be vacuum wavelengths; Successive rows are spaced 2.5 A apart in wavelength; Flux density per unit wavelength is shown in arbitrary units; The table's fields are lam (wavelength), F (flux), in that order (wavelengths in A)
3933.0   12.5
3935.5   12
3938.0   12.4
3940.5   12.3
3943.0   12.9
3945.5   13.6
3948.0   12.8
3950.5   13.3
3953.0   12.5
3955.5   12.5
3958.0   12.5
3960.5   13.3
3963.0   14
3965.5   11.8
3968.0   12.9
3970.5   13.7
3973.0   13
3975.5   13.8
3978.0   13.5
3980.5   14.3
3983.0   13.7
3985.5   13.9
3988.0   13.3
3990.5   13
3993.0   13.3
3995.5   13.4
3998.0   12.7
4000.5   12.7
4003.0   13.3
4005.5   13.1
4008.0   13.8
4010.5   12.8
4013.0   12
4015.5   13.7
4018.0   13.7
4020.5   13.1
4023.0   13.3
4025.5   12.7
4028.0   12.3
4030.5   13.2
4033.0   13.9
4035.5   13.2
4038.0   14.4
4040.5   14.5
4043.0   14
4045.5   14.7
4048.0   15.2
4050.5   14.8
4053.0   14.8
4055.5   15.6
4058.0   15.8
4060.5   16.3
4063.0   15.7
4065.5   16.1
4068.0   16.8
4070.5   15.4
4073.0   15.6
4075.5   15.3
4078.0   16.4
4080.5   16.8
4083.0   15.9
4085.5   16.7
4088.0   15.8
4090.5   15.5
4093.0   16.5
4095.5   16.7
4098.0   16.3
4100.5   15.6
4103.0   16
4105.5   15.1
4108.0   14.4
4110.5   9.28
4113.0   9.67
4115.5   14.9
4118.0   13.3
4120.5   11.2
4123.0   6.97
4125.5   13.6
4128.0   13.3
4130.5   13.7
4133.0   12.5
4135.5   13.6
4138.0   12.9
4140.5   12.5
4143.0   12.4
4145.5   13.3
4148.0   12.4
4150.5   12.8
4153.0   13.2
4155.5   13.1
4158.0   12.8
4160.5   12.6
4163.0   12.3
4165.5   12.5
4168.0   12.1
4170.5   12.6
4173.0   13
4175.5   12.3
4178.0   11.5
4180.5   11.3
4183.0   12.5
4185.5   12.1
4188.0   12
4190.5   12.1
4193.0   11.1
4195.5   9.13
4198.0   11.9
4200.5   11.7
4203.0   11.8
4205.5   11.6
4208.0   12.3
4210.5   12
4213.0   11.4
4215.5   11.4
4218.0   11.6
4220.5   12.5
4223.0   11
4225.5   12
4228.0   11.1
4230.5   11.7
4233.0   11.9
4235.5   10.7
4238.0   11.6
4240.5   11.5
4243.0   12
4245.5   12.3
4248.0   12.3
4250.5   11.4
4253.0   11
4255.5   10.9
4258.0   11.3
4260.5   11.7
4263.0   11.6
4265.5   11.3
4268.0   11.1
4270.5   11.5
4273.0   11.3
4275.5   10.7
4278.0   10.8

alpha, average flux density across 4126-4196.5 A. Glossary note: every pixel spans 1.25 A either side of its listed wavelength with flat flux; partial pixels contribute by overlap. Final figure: 12.4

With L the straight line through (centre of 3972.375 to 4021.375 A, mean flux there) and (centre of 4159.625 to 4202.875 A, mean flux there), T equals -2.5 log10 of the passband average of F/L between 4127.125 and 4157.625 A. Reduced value -0.07 mag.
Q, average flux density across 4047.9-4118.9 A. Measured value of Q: 15.3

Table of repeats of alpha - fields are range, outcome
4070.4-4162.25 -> 13.9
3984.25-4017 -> 13.2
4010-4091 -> 14.7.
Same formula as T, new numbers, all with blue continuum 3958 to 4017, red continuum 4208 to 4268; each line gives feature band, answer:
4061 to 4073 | -0.25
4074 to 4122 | -0.18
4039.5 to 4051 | -0.14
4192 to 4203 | 0.08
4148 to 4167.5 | -0.05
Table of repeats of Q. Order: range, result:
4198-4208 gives 11.8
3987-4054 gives 13.5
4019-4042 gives 13.4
